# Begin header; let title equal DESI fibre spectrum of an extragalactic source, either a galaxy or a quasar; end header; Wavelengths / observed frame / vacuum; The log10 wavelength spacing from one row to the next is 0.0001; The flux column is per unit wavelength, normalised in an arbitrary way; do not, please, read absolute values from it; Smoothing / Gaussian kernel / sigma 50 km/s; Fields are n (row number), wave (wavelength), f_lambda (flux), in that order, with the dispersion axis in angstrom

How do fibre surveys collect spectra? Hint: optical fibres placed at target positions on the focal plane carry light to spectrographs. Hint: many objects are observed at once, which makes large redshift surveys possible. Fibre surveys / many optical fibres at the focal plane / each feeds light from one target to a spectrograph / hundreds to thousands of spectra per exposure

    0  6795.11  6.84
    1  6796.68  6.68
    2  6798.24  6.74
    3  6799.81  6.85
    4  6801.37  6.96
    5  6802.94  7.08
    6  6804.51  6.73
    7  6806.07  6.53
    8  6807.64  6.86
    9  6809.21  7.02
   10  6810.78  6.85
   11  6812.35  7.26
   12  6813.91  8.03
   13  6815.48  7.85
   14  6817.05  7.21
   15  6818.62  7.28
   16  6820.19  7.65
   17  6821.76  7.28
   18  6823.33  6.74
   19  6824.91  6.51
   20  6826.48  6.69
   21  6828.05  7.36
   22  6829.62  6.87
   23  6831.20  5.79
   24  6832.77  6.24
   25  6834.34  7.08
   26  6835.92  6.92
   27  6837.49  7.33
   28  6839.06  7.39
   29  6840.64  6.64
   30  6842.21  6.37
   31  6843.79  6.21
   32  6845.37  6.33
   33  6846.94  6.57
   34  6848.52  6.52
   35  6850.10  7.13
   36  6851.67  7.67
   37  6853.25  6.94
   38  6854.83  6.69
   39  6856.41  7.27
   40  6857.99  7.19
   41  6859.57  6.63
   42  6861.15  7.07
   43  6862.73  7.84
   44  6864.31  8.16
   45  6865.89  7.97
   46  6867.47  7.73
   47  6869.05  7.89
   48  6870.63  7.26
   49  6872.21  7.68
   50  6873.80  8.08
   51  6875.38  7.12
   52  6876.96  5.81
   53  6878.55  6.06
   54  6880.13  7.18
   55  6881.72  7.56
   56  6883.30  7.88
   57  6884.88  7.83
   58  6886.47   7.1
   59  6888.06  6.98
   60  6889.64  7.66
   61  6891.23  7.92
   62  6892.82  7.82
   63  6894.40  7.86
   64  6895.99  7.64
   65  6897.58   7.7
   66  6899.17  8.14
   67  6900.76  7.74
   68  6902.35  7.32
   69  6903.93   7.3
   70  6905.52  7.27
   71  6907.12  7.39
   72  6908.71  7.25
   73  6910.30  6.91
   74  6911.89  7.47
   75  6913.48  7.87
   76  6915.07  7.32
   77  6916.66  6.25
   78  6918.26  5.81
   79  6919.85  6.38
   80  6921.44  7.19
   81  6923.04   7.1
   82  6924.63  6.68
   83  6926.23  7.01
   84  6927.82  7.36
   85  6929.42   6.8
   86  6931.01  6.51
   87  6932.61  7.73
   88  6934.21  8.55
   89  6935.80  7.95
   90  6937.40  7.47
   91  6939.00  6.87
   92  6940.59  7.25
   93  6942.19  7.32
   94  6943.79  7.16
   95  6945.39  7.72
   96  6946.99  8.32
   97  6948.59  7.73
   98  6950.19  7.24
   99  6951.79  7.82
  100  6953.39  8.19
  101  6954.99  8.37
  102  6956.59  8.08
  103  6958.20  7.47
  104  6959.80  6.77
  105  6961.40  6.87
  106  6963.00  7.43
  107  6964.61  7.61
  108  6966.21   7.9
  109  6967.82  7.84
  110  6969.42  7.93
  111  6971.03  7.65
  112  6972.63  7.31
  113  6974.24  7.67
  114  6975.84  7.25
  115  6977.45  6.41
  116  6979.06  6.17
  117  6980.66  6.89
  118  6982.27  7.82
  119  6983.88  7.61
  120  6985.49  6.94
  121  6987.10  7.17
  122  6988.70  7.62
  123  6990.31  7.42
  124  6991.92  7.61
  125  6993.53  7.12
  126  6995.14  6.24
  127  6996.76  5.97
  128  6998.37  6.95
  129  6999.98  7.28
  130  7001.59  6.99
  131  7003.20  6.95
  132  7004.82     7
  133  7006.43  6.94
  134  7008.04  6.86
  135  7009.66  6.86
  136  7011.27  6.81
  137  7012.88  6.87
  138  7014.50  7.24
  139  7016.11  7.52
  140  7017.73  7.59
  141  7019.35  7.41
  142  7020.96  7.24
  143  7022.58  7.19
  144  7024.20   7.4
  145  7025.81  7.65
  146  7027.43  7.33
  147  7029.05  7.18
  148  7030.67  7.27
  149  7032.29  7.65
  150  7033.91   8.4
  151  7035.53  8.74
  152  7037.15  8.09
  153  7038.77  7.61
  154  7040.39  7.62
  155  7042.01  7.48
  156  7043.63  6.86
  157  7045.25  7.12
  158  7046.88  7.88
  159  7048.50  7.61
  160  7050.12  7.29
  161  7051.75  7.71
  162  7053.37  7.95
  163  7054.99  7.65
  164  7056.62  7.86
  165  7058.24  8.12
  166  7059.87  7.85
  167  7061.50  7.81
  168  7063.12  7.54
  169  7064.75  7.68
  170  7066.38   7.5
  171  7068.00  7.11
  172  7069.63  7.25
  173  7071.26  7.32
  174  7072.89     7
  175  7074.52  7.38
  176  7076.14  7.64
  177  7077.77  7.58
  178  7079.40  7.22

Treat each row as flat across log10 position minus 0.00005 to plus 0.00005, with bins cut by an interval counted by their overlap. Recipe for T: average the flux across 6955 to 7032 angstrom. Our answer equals 7.23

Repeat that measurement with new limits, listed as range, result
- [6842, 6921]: 7.24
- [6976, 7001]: 7.02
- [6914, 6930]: 6.81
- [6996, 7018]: 6.98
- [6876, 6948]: 7.3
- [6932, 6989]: 7.5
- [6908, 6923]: 6.95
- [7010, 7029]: 7.28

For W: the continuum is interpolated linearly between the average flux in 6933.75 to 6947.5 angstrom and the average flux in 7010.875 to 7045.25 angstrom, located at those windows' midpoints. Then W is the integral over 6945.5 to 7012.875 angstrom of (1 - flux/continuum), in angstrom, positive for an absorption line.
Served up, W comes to 2.2 angstrom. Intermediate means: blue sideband 7.59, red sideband 7.48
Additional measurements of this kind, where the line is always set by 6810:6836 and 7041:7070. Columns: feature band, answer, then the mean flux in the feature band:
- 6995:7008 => 1.1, 6.82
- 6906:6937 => 0.5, 7.14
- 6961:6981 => 0.2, 7.32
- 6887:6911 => -1.0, 7.52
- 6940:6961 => -0.9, 7.64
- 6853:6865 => -0.2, 7.23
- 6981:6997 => 0.5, 7.18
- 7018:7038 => -0.3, 7.63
